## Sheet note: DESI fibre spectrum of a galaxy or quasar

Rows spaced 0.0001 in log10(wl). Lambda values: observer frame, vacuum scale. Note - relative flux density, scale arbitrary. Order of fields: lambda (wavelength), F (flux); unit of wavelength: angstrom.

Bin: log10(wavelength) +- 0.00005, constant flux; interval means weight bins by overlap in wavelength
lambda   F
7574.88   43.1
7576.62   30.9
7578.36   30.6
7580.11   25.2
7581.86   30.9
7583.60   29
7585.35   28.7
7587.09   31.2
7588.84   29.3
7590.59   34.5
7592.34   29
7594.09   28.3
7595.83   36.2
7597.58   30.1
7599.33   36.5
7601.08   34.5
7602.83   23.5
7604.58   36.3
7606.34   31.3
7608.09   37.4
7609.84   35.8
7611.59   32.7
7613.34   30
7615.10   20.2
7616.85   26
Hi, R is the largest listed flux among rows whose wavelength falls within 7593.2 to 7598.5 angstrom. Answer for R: 36.2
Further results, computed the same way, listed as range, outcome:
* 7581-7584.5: 30.9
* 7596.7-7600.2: 36.5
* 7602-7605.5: 36.3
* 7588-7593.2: 34.5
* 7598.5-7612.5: 37.4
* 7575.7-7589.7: 31.2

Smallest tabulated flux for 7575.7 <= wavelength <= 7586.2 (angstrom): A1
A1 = 25.2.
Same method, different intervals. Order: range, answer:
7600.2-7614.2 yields 23.5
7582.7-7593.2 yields 28.7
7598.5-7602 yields 34.5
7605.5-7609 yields 31.3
